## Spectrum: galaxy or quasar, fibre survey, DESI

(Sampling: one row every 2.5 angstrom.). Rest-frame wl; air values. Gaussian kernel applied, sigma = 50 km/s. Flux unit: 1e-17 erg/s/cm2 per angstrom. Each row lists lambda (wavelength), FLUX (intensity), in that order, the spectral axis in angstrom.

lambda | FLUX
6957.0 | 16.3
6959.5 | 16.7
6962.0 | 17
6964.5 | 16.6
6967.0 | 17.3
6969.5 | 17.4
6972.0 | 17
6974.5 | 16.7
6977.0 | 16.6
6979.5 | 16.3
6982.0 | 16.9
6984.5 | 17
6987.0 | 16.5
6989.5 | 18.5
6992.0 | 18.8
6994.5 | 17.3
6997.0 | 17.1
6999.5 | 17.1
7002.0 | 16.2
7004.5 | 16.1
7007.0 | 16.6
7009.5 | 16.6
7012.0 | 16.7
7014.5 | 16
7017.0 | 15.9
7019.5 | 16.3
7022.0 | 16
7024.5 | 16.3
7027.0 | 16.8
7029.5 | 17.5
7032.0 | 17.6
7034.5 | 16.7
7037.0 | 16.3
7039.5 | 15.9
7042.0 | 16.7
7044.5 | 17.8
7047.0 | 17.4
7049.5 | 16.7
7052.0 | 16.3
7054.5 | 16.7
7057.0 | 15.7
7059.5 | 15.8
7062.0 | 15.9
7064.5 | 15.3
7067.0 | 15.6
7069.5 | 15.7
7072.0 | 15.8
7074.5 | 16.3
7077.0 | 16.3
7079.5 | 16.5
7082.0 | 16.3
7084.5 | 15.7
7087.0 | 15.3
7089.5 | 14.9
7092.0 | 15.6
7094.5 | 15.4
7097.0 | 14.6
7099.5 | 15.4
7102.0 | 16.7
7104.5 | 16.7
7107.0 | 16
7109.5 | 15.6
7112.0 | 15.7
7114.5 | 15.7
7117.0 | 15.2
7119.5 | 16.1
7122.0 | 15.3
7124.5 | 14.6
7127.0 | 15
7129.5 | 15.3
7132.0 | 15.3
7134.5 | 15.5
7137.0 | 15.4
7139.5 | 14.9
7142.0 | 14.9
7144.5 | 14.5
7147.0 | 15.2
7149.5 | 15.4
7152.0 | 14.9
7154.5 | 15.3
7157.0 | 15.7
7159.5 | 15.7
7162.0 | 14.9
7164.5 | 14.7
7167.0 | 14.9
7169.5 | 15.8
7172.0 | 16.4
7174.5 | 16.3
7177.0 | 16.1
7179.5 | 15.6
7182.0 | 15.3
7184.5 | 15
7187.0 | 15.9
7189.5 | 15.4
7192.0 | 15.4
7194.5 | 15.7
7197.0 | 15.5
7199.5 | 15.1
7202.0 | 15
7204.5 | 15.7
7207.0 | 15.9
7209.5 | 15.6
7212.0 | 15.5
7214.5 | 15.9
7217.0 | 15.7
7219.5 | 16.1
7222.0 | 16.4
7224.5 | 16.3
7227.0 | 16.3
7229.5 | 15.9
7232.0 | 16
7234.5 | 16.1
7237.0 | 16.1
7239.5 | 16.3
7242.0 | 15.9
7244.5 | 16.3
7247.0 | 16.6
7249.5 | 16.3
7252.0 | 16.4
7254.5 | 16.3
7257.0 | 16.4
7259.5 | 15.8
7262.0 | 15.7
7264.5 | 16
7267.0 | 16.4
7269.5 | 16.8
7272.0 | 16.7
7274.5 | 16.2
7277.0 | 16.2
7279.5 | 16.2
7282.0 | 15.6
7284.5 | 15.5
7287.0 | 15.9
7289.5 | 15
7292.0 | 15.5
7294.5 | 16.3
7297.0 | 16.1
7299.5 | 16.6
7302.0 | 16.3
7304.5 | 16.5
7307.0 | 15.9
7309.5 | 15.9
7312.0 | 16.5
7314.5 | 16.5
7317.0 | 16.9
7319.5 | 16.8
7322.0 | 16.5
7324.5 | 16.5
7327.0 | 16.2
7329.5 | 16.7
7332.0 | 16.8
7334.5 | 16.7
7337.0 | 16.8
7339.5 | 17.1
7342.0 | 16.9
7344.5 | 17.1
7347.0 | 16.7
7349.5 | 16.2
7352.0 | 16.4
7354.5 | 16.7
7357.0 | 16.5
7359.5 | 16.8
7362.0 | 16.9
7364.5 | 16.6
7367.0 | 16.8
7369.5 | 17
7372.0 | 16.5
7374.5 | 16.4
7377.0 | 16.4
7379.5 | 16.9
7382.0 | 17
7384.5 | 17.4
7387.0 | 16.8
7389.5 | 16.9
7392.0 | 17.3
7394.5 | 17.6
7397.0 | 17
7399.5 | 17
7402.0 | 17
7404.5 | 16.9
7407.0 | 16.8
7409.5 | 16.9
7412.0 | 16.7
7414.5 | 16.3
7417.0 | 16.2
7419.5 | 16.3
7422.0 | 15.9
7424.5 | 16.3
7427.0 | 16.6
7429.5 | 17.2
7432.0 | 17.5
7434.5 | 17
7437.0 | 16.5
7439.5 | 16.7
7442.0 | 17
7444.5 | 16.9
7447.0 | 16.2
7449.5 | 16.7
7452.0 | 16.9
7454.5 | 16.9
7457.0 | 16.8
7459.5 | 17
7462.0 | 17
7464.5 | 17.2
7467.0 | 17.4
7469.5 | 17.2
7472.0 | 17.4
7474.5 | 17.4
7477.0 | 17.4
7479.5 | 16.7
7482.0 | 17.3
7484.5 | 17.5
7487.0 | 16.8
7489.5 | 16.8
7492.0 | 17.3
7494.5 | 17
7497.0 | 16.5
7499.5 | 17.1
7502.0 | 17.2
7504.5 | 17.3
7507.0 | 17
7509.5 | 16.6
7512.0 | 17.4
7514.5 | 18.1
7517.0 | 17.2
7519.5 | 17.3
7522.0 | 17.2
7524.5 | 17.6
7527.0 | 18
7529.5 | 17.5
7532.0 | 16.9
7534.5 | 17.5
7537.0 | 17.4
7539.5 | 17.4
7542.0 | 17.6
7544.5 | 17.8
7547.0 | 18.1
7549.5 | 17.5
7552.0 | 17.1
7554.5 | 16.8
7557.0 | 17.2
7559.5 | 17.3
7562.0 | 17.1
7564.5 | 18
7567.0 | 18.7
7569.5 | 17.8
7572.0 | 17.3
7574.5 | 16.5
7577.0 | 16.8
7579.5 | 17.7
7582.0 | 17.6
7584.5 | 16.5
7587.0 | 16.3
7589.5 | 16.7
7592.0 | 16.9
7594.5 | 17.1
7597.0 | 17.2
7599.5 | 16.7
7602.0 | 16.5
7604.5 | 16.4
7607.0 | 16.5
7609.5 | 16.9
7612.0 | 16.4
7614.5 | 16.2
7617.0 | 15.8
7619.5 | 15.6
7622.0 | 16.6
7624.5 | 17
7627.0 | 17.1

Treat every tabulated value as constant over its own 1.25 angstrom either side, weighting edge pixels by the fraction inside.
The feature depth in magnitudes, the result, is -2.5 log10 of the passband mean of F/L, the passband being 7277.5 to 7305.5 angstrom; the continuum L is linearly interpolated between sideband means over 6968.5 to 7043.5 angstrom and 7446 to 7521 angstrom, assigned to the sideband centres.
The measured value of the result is 0.067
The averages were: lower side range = 16.8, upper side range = 17.1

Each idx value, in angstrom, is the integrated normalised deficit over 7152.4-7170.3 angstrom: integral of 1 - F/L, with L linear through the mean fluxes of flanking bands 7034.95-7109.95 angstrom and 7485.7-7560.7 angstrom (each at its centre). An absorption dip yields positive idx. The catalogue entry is 1.13 angstrom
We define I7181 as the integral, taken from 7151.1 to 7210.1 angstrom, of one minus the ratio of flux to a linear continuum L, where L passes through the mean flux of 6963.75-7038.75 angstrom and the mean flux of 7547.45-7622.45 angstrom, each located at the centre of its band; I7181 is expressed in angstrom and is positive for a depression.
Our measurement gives 4.8 angstrom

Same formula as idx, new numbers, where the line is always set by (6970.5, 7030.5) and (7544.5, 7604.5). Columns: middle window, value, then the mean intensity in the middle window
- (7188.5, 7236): 3.3 angstrom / 15.8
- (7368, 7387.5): 0.3 angstrom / 16.8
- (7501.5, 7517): -0.1 angstrom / 17.3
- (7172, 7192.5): 1.5 angstrom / 15.7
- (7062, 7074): 0.8 angstrom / 15.7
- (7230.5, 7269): 1.8 angstrom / 16.2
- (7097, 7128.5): 2.3 angstrom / 15.6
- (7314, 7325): 0.2 angstrom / 16.7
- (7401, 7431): 0.8 angstrom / 16.6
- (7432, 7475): 0.4 angstrom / 17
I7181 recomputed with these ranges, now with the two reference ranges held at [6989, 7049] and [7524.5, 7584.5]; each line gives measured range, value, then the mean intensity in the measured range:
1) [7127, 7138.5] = 1.10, 15.3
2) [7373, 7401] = 0.45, 17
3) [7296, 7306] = 0.45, 16.4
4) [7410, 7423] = 0.72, 16.3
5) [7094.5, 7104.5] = 0.72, 15.7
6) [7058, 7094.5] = 2.41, 15.8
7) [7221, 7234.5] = 0.71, 16.2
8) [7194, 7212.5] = 1.67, 15.5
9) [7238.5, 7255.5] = 0.78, 16.3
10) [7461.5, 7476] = 0.05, 17.3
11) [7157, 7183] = 2.17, 15.6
